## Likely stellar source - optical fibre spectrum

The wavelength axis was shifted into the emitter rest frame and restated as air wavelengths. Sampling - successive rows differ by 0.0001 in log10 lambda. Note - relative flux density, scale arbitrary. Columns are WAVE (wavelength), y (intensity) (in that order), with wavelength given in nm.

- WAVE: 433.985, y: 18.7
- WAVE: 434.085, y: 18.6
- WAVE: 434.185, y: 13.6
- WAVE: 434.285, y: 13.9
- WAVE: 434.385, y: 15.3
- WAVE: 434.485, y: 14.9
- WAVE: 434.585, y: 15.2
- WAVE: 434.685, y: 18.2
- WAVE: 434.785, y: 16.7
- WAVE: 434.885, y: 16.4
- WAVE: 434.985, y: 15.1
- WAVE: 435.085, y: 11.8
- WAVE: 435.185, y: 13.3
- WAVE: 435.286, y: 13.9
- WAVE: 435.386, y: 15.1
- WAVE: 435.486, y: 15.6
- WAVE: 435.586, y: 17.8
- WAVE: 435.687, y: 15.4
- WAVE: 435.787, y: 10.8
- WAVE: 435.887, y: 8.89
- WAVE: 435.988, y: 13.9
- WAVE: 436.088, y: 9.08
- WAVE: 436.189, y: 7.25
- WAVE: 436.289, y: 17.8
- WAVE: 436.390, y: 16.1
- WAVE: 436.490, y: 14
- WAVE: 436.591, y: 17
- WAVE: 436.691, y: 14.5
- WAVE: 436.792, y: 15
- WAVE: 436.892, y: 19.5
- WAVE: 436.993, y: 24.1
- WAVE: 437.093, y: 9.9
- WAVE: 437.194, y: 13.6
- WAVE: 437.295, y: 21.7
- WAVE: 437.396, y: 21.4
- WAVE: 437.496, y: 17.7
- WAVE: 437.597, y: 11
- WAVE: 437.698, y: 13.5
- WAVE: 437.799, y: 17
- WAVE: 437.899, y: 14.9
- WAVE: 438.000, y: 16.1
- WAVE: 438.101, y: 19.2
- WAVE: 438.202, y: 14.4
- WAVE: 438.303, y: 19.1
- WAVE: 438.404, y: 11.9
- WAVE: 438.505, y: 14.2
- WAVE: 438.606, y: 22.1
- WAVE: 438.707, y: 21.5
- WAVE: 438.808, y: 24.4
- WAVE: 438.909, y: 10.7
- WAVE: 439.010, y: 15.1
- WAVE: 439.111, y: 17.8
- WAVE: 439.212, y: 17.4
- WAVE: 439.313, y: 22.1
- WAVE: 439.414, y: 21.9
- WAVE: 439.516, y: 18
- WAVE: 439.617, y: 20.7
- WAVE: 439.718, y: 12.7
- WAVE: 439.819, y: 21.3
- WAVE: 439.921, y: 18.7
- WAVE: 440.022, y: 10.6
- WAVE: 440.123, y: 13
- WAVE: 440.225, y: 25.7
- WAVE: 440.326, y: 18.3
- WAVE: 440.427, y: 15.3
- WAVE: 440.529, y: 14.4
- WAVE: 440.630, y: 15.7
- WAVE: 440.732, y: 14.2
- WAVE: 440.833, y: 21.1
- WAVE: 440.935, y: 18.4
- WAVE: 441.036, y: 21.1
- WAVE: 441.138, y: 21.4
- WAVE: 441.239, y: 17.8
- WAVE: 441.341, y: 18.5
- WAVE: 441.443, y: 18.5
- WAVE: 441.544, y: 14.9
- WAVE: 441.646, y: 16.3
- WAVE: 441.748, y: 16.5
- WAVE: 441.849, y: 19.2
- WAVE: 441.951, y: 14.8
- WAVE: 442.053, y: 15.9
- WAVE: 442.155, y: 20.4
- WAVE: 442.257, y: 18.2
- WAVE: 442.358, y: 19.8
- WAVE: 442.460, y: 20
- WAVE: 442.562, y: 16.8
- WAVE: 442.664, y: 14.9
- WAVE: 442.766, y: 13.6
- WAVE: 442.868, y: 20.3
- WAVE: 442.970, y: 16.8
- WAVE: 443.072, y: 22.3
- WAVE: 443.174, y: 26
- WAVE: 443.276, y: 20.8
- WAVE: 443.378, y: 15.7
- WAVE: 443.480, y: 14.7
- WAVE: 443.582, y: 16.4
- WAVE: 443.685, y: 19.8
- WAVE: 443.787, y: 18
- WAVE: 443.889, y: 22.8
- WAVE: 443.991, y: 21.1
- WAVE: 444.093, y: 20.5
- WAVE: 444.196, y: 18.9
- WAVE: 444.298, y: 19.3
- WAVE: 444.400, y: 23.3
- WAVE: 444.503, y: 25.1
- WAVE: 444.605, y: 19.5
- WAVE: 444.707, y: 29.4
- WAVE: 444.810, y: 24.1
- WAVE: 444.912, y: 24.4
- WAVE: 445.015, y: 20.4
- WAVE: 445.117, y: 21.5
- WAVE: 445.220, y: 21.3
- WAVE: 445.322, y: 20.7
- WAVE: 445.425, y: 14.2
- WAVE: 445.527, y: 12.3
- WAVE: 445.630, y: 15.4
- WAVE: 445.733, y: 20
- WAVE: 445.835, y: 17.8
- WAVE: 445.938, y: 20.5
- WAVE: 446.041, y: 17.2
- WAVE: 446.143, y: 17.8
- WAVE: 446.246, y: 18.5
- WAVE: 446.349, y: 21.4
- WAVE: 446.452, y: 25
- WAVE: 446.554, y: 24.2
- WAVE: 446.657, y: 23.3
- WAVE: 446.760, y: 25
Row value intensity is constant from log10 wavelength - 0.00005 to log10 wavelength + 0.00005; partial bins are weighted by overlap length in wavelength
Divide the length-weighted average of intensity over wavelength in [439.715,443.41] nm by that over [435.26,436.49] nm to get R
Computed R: 1.3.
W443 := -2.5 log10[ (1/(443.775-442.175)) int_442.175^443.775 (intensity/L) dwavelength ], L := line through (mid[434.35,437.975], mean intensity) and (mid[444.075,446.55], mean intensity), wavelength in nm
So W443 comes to 0.04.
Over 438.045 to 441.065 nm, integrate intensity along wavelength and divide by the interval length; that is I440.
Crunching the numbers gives 17.7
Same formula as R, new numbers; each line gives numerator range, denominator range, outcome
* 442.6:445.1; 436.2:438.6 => 1.26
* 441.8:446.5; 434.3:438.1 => 1.29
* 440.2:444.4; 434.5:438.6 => 1.21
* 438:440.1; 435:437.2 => 1.23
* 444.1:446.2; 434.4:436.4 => 1.43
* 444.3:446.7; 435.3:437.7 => 1.38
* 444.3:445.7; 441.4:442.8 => 1.21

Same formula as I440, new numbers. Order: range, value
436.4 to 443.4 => 17.6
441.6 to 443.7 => 18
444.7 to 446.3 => 19.4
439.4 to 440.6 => 17.4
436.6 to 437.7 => 16.7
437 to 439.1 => 16.7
